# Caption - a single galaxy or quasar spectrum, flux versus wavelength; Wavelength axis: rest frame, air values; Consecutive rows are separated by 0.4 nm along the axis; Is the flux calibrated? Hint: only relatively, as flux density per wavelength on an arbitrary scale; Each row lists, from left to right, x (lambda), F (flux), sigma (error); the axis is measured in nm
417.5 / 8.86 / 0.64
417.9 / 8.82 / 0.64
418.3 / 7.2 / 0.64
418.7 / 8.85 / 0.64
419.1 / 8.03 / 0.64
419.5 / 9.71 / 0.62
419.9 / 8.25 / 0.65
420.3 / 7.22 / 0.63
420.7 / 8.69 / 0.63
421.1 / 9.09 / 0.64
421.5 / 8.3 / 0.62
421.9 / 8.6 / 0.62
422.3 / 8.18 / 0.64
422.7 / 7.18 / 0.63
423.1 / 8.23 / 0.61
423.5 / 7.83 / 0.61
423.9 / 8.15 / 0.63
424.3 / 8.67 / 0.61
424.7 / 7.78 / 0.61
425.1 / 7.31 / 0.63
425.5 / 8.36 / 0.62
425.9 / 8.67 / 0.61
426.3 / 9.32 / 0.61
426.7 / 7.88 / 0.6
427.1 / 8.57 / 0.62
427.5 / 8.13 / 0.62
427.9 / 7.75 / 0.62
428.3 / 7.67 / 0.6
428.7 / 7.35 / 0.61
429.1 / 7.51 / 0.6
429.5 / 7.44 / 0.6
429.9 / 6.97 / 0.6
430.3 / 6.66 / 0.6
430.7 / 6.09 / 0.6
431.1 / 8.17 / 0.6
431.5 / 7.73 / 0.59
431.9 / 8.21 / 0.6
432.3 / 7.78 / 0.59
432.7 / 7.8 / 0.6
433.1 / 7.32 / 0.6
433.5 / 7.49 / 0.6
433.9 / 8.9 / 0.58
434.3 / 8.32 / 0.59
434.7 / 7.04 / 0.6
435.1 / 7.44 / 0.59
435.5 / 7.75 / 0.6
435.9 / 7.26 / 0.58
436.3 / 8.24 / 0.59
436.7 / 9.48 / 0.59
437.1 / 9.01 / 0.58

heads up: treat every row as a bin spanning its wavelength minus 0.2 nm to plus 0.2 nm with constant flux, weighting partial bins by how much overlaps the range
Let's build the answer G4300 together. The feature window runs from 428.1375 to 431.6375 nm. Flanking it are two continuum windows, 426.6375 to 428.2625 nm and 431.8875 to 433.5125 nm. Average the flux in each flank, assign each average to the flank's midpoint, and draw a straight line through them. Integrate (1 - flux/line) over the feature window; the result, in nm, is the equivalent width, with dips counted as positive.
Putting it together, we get 0.27 nm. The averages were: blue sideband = 8.06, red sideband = 7.69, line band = 7.28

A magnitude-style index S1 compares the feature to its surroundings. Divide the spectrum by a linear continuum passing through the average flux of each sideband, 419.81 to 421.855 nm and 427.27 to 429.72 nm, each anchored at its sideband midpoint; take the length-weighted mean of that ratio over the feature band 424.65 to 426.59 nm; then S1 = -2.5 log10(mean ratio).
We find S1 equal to -0.05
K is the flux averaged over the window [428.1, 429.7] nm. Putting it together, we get 7.49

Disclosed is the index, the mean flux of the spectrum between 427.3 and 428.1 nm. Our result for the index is 7.94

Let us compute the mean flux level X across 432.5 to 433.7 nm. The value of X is 7.54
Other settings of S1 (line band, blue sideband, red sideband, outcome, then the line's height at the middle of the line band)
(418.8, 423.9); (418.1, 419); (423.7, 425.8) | -0.031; 8.05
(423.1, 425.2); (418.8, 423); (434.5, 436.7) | 0.026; 8.2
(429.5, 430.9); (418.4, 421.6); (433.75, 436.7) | 0.210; 8.12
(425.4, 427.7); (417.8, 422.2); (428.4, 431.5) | -0.116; 7.63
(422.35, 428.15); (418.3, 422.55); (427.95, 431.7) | -0.039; 7.85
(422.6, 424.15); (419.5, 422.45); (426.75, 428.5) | 0.049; 8.28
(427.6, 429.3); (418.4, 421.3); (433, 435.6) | 0.064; 8.07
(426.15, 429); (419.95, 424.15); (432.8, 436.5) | -0.010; 7.98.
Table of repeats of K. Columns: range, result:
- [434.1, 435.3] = 7.6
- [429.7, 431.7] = 7.12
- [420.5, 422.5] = 8.57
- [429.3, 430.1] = 7.21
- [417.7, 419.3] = 8.22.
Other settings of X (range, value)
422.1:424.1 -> 7.91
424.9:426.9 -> 8.31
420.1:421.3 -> 8.33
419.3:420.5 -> 8.39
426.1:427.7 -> 8.48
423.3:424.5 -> 8.22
